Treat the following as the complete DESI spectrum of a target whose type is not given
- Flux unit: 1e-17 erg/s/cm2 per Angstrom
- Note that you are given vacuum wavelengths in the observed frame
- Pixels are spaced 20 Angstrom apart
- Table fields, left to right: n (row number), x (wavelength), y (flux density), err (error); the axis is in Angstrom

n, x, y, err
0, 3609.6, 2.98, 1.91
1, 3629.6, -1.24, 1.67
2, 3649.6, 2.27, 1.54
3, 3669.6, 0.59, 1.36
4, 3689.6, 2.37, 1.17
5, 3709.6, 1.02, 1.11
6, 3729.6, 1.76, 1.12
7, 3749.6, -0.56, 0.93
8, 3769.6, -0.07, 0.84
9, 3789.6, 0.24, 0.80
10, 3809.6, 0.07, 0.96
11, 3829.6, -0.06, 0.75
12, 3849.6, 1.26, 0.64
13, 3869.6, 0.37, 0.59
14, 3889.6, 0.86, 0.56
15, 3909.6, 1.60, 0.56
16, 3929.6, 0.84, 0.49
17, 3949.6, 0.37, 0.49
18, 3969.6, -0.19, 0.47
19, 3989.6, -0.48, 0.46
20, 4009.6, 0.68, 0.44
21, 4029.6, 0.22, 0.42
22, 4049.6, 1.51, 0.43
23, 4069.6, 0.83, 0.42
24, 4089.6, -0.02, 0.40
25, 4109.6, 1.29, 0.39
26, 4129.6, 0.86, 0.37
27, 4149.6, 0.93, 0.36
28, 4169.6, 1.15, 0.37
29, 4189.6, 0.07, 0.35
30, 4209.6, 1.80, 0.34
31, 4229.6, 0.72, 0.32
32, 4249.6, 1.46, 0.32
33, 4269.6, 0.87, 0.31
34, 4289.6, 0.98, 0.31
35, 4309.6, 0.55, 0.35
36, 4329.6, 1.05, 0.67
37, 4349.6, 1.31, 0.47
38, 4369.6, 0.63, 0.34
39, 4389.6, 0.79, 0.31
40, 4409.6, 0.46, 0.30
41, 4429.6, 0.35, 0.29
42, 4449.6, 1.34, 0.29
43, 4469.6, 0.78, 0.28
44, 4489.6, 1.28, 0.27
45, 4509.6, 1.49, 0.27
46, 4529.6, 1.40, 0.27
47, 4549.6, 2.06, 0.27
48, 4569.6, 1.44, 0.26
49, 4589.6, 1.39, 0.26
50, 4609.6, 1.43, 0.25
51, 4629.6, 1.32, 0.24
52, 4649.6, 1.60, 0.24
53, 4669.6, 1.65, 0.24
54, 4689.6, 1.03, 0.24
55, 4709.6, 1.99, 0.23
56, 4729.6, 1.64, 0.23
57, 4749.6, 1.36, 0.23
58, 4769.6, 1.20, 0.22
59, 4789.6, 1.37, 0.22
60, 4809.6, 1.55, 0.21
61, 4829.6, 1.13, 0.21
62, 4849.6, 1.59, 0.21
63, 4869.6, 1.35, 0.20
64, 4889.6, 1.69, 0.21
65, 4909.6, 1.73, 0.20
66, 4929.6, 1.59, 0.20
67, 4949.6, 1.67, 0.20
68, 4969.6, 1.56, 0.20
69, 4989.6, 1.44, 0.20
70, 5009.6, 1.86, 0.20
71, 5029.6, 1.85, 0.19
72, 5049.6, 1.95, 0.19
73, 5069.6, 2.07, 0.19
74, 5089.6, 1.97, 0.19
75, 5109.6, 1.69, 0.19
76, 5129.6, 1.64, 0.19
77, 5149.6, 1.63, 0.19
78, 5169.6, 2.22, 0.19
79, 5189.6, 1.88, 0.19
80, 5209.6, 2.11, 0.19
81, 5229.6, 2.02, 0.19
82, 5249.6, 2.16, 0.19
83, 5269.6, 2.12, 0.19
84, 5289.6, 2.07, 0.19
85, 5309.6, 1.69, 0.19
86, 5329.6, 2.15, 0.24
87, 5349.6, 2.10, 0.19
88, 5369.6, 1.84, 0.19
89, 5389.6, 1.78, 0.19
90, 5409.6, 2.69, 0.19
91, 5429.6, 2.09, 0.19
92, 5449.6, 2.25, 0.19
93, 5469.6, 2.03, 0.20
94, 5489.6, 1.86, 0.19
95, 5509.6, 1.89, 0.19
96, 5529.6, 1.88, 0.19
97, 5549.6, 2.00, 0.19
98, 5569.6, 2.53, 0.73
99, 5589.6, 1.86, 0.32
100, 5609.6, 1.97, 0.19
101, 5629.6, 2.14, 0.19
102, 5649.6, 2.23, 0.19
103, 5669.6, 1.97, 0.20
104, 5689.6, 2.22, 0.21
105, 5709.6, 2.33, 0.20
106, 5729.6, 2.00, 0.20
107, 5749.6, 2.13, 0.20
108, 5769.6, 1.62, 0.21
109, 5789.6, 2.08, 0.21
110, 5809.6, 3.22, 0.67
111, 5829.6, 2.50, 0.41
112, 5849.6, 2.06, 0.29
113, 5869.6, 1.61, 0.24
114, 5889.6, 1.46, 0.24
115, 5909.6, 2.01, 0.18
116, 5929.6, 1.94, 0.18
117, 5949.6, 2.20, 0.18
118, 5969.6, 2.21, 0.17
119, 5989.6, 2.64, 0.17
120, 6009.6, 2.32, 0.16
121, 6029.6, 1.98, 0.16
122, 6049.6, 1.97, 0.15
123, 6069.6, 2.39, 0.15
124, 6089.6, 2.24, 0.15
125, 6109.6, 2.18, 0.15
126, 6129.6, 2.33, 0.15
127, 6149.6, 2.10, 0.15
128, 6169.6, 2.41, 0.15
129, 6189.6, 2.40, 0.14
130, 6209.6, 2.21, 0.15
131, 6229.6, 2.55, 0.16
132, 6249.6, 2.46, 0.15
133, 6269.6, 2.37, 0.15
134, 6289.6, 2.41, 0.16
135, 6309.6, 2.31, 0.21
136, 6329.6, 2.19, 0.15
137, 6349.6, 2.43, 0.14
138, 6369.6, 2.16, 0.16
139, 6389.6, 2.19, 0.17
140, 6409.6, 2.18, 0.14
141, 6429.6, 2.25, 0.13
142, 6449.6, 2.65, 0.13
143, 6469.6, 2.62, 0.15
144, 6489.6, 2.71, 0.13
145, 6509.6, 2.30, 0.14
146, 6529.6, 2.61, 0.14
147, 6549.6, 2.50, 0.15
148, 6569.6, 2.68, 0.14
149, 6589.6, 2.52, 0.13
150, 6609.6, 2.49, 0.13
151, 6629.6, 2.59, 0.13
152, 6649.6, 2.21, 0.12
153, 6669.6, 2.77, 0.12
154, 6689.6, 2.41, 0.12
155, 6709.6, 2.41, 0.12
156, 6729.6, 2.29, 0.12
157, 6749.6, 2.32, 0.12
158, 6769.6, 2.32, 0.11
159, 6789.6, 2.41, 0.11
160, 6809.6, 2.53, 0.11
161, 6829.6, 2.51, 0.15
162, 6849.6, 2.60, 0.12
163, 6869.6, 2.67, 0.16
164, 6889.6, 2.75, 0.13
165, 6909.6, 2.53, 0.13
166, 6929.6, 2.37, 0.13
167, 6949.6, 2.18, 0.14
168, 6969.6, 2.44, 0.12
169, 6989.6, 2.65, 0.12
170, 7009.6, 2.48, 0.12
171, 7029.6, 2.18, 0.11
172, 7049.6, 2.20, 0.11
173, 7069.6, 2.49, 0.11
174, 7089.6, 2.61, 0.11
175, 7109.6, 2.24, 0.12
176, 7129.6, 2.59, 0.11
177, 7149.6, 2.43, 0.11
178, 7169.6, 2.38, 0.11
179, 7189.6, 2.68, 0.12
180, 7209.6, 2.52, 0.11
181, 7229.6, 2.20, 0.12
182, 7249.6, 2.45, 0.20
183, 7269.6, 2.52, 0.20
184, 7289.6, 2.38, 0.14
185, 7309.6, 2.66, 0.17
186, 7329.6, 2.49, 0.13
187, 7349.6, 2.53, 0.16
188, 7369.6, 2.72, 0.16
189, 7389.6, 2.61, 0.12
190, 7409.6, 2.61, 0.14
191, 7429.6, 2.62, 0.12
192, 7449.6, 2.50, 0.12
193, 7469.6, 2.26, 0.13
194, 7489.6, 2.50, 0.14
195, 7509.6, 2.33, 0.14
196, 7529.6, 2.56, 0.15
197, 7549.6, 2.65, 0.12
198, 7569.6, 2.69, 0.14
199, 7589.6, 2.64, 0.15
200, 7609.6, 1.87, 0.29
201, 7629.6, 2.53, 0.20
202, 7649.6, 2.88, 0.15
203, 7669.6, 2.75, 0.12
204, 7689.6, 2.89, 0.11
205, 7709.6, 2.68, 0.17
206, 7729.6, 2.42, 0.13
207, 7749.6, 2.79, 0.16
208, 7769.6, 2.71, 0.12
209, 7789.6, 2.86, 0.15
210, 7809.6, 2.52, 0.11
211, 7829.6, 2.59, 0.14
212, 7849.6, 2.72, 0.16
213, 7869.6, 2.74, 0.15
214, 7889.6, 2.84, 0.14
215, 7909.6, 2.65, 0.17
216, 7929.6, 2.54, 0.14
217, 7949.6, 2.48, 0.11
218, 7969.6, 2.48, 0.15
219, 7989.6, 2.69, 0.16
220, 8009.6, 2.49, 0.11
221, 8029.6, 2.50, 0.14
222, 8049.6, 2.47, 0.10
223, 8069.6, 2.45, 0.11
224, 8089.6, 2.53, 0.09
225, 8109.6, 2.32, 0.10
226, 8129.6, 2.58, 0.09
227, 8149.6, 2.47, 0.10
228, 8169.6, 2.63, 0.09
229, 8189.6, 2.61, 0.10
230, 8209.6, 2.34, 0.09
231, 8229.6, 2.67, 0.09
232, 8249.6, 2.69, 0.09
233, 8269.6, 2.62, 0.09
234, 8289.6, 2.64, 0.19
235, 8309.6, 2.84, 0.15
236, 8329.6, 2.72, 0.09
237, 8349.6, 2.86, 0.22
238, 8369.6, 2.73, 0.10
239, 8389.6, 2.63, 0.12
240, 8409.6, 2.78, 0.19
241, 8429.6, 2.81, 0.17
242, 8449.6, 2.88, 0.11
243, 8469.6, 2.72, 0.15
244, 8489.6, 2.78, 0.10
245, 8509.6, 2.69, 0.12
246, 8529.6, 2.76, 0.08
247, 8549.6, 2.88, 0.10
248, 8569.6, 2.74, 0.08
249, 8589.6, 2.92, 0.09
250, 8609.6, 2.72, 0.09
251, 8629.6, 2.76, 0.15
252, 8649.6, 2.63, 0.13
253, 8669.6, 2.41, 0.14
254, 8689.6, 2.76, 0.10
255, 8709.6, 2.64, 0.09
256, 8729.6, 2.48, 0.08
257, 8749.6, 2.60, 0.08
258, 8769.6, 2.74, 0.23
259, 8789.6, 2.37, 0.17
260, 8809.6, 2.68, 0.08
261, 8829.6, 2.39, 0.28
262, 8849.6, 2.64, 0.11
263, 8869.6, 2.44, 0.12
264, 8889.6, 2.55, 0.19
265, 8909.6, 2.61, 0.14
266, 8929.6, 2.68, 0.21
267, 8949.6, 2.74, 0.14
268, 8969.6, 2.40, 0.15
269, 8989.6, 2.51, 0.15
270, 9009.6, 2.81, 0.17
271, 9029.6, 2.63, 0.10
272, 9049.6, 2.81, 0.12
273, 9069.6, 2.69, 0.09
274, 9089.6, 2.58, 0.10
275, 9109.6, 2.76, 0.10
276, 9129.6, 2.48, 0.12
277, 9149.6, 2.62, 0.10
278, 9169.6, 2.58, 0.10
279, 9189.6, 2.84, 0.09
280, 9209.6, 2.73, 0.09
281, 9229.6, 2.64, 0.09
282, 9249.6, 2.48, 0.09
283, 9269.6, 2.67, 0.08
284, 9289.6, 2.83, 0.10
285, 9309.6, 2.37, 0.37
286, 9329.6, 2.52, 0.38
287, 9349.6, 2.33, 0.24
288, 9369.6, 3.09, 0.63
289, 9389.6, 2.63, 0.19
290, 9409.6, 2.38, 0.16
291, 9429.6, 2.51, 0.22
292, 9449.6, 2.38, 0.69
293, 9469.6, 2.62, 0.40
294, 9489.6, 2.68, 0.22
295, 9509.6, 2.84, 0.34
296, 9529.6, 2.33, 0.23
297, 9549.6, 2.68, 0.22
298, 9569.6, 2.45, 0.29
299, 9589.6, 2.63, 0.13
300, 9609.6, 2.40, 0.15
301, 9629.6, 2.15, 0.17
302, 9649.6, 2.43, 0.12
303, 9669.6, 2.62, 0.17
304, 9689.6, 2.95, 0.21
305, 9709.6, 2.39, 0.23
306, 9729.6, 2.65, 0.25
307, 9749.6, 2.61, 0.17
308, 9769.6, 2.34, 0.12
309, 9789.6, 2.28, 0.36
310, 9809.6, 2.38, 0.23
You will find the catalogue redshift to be 0.126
